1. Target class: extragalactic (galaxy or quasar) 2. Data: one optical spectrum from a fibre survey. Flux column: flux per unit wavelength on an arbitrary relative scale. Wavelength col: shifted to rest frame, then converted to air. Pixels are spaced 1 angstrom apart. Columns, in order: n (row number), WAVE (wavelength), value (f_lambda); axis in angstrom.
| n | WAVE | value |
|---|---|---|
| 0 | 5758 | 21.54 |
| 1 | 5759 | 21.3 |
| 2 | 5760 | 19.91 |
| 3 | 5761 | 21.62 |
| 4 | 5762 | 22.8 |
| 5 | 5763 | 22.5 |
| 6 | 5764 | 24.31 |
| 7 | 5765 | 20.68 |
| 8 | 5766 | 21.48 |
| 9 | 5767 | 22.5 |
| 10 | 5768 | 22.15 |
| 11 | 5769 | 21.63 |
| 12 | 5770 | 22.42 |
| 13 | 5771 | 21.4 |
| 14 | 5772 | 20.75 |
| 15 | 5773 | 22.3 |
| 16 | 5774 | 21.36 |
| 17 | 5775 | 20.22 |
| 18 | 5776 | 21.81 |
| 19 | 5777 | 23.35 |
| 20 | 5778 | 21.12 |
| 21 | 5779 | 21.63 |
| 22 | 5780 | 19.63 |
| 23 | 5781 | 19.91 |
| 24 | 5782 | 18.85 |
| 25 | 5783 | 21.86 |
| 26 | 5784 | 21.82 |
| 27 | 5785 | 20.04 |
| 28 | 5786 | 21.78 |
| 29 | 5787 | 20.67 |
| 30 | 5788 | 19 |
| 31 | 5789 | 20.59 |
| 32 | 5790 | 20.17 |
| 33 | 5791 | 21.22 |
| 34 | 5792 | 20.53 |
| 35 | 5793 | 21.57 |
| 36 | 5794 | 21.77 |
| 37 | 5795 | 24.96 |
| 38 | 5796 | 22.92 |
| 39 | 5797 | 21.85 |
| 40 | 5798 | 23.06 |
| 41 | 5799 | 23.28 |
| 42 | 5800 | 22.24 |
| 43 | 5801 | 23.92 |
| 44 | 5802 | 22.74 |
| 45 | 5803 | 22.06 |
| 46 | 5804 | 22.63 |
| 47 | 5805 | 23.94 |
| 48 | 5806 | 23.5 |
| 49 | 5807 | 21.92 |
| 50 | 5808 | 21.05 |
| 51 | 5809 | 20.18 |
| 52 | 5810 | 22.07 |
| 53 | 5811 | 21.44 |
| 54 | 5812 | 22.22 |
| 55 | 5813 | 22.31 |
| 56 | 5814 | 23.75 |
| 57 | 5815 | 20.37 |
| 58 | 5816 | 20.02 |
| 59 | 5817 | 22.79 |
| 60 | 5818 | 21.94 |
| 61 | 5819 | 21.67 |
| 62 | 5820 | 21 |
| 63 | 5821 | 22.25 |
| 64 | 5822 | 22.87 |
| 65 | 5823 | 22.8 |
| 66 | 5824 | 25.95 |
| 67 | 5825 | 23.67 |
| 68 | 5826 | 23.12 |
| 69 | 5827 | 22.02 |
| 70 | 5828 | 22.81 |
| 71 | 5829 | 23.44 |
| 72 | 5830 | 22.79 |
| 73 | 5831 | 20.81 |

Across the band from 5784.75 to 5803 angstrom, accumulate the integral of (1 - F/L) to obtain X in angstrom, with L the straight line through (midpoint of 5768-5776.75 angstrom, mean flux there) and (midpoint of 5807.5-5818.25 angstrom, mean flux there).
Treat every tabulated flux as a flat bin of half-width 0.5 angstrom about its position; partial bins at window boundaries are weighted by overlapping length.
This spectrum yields -0.2 angstrom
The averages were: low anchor 21.6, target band 21.8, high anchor 21.6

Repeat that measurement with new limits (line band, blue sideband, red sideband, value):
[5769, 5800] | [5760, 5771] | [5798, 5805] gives 1.5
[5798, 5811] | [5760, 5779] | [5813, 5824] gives -0.2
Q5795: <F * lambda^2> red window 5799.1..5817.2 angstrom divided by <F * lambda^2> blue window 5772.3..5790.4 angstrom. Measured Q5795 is 1.07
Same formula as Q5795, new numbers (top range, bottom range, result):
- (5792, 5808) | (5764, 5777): 1.06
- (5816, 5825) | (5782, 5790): 1.11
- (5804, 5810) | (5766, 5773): 1.03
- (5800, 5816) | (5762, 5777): 1.03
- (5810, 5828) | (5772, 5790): 1.08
